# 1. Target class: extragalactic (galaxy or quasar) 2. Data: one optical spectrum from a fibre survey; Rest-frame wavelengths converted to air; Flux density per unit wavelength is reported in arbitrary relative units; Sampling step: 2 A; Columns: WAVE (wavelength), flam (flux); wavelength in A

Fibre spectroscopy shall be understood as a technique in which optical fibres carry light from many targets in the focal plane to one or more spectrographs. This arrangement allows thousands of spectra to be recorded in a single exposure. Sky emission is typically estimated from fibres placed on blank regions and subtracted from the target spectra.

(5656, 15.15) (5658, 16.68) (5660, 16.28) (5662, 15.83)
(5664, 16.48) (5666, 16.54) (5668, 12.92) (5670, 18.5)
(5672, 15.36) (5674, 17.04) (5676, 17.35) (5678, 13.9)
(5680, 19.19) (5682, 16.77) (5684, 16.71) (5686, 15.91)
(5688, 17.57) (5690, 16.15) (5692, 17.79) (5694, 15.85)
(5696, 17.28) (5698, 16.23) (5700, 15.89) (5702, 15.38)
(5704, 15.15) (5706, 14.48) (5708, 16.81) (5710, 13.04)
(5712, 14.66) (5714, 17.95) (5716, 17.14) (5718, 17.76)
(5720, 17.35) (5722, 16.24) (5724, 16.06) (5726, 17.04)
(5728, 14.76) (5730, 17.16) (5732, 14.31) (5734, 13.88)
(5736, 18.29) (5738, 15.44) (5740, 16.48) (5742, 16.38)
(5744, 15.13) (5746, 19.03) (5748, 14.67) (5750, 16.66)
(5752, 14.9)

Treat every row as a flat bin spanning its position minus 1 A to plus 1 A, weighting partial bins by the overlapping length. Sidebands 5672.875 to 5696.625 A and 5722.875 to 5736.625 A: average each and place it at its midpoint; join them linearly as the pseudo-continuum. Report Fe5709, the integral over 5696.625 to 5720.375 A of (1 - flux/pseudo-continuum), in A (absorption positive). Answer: 0.47 A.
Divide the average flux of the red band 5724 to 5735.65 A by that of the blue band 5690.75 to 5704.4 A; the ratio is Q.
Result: 0.96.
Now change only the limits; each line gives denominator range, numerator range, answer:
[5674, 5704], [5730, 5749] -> 0.97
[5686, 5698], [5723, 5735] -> 0.93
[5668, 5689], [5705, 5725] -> 0.97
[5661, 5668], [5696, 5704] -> 1.01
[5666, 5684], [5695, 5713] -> 0.94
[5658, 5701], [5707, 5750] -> 0.98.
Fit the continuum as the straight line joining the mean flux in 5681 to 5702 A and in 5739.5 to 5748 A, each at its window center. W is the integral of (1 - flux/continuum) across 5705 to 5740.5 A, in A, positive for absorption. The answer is 1.1 A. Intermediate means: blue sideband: 16.6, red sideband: 16.5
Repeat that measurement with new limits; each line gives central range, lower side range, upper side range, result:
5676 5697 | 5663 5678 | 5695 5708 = -1.0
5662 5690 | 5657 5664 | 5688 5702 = -0.1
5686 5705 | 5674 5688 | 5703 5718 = -0.1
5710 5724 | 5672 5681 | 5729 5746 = -0.2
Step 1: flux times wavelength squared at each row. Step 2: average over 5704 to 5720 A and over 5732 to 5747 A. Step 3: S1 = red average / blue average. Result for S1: 1.02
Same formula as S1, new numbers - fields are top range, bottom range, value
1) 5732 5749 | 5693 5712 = 1.05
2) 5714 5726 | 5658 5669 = 1.10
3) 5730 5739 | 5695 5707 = 1.01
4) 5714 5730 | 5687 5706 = 1.04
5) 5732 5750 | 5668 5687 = 0.99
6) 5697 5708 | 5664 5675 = 0.98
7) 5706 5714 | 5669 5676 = 0.90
